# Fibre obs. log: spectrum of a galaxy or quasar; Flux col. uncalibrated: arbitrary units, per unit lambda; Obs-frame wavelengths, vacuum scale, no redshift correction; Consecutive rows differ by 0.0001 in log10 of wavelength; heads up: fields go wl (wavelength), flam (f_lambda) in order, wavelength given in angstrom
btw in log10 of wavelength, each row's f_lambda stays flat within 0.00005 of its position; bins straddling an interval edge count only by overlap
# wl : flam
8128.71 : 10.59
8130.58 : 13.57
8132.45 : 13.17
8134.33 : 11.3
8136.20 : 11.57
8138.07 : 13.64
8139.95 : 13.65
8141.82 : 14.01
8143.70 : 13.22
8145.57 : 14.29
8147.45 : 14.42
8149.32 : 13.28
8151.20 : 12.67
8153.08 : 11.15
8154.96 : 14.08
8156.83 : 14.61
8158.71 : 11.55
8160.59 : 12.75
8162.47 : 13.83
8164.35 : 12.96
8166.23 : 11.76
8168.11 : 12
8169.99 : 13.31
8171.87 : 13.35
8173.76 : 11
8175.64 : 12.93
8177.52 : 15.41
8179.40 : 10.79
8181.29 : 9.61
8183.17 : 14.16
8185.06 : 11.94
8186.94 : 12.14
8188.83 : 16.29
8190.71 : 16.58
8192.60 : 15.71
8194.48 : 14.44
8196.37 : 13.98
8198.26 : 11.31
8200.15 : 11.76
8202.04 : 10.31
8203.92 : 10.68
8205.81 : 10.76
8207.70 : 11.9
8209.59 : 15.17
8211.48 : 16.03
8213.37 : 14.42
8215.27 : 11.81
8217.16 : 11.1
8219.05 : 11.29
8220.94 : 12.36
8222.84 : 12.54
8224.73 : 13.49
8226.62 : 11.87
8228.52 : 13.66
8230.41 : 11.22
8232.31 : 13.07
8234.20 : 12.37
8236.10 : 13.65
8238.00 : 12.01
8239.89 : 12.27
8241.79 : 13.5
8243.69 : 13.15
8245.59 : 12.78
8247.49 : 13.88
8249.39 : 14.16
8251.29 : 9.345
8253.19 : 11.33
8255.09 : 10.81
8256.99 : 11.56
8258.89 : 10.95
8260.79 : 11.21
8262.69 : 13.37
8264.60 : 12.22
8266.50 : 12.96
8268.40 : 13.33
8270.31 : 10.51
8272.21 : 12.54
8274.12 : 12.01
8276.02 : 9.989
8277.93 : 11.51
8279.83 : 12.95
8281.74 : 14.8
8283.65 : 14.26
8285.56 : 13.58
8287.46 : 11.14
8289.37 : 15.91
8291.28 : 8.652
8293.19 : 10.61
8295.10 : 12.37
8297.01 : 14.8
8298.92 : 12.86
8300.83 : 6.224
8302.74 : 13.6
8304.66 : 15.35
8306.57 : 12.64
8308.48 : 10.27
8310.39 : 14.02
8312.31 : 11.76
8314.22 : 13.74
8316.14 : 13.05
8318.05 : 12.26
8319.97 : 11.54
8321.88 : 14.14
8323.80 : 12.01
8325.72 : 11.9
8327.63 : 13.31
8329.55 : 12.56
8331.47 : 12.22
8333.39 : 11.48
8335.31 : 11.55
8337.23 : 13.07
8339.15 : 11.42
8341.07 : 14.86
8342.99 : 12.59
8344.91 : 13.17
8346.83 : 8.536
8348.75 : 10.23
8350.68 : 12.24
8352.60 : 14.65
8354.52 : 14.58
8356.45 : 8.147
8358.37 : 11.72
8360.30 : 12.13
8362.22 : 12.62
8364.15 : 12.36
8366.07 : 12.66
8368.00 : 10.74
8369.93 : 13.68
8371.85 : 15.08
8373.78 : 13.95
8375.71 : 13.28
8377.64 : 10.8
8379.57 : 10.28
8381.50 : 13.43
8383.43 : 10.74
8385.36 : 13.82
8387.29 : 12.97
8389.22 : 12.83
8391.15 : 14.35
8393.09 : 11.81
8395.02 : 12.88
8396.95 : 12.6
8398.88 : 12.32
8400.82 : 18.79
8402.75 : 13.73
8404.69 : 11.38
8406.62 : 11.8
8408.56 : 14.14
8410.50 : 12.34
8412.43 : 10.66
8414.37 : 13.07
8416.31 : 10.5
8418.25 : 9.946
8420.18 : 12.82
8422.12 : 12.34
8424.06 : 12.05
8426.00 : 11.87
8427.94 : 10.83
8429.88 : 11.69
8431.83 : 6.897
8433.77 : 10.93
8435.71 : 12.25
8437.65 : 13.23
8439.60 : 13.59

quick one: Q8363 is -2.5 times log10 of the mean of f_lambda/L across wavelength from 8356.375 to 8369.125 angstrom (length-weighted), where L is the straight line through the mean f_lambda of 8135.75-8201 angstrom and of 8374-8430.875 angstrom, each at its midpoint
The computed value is 0.07 mag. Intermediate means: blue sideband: 13.2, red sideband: 12.4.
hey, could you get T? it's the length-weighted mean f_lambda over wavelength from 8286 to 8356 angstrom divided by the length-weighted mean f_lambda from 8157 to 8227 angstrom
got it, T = 1.0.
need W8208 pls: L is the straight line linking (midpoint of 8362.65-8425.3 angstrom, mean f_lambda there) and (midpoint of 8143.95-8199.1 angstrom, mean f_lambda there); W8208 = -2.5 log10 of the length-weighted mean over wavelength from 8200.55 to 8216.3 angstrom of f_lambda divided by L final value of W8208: 0.04 mag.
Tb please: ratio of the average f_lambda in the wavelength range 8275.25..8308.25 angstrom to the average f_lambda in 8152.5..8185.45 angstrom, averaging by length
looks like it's 0.98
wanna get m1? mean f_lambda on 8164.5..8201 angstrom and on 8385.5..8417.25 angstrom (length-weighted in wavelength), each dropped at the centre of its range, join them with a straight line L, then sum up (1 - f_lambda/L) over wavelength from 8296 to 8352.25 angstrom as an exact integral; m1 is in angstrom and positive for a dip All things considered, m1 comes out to 2.7 angstrom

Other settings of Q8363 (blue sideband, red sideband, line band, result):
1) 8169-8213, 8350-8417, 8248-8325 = 0.051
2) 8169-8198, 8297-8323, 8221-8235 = 0.041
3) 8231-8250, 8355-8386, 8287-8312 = 0.041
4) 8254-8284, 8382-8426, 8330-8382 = 0.016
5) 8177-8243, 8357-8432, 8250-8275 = 0.086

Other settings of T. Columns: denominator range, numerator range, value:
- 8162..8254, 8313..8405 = 0.99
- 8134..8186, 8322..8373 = 0.96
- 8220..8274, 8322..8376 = 1.00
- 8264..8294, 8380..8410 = 1.06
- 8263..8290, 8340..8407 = 1.00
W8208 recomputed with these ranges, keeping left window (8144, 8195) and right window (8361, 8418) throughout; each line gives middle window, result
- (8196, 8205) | 0.15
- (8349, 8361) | 0.06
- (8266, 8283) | 0.06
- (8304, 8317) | 0.00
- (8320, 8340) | 0.04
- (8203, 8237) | 0.04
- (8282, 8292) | 0.00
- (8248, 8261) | 0.14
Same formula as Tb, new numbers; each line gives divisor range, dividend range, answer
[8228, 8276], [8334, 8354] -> 1.00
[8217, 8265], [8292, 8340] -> 1.00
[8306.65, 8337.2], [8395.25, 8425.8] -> 1.01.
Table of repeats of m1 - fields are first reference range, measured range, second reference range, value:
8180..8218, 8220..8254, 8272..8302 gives 0.07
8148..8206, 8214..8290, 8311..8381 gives 1.34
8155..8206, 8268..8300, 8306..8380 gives 0.30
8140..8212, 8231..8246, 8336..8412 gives 0.11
